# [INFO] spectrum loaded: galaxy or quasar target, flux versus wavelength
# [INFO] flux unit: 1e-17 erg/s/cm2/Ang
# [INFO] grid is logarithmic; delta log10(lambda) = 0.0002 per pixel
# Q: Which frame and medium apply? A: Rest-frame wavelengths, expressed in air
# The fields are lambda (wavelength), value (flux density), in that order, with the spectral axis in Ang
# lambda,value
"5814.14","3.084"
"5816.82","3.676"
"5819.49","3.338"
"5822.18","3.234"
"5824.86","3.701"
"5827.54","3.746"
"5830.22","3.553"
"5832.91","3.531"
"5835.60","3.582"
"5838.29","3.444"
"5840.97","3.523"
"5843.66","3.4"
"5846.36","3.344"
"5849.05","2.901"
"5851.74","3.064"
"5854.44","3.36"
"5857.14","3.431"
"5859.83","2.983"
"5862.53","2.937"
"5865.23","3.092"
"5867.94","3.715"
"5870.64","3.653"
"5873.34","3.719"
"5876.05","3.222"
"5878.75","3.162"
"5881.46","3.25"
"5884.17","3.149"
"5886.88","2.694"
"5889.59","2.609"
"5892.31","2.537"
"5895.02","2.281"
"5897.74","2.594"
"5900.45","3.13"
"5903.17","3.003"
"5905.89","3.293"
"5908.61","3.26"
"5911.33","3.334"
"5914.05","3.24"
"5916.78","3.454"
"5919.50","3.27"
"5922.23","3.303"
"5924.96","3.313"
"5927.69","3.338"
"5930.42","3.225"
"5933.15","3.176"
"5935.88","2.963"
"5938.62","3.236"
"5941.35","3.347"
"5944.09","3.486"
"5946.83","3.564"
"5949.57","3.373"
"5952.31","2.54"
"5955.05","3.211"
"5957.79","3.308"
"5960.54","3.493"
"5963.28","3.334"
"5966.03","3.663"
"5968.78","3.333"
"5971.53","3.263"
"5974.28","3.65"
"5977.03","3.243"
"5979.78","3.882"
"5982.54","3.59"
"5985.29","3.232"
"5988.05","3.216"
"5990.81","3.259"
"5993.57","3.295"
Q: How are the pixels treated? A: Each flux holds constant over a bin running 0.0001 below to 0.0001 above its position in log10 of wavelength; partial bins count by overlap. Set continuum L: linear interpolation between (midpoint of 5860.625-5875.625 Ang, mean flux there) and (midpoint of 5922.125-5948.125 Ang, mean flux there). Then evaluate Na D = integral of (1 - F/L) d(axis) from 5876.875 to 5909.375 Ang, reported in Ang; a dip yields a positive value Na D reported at 4.30 Ang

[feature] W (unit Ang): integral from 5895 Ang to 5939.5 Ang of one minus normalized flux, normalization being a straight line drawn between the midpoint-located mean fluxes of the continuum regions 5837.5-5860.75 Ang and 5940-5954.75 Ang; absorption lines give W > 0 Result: 1.3 Ang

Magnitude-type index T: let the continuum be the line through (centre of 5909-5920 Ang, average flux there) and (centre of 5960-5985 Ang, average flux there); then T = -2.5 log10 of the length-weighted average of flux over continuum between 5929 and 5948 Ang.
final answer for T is 0.04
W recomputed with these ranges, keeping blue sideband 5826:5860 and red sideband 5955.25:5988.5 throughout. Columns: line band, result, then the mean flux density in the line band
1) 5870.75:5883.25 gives 0.1 Ang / 3.36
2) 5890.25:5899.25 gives 2.4 Ang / 2.49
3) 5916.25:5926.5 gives 0.3 Ang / 3.33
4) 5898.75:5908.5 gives 0.8 Ang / 3.14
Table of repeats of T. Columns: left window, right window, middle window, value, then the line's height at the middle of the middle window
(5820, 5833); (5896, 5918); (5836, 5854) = 0.05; 3.45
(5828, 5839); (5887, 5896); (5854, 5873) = -0.11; 3.01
